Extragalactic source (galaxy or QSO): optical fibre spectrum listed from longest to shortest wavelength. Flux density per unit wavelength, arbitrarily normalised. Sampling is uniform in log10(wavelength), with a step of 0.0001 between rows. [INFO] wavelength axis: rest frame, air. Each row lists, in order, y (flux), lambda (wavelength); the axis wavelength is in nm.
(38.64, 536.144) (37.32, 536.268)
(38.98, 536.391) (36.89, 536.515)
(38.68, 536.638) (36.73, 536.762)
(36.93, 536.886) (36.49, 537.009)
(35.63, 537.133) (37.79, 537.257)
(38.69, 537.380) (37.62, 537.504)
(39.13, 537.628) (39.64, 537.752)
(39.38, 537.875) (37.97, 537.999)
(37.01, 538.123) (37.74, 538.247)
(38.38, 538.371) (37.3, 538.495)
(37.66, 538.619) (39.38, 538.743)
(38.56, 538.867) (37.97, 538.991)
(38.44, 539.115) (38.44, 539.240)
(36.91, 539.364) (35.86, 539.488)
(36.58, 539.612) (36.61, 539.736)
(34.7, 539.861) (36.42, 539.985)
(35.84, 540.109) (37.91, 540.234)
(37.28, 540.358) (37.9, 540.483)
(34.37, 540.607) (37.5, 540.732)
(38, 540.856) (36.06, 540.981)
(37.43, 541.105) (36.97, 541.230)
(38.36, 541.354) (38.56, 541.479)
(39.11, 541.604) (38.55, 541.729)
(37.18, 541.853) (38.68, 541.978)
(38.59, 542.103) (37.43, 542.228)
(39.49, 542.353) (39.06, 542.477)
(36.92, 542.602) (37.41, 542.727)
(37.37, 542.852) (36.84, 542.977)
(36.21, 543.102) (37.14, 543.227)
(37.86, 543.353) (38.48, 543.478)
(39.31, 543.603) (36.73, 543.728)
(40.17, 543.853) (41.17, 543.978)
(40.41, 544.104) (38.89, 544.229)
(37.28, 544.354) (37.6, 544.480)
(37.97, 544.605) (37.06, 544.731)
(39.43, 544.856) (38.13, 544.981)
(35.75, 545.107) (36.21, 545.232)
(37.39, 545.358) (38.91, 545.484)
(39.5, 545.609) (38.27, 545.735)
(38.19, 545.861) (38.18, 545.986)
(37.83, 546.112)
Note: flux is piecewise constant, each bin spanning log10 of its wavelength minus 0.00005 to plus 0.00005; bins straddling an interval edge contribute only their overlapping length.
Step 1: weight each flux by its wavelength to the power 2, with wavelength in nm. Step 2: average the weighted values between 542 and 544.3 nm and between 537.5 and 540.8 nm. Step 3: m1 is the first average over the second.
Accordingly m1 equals 1.04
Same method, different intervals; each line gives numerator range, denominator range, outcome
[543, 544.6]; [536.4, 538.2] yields 1.04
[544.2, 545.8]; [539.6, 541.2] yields 1.05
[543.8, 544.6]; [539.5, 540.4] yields 1.09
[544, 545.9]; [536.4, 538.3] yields 1.04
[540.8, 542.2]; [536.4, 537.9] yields 1.02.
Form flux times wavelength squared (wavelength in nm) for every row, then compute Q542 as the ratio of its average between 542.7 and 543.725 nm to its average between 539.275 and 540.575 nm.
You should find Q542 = 1.0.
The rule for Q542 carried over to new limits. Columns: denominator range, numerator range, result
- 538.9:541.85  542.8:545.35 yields 1.03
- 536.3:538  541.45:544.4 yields 1.03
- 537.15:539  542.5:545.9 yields 1.02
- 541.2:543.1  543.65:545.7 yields 1.02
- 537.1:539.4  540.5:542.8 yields 1.00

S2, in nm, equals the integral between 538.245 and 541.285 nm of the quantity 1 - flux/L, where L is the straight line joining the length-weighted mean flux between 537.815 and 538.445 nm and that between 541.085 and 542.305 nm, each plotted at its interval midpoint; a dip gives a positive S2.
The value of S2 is 0.07 nm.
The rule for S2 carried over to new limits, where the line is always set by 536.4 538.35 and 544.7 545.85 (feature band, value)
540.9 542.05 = -0.001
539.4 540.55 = 0.038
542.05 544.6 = -0.023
